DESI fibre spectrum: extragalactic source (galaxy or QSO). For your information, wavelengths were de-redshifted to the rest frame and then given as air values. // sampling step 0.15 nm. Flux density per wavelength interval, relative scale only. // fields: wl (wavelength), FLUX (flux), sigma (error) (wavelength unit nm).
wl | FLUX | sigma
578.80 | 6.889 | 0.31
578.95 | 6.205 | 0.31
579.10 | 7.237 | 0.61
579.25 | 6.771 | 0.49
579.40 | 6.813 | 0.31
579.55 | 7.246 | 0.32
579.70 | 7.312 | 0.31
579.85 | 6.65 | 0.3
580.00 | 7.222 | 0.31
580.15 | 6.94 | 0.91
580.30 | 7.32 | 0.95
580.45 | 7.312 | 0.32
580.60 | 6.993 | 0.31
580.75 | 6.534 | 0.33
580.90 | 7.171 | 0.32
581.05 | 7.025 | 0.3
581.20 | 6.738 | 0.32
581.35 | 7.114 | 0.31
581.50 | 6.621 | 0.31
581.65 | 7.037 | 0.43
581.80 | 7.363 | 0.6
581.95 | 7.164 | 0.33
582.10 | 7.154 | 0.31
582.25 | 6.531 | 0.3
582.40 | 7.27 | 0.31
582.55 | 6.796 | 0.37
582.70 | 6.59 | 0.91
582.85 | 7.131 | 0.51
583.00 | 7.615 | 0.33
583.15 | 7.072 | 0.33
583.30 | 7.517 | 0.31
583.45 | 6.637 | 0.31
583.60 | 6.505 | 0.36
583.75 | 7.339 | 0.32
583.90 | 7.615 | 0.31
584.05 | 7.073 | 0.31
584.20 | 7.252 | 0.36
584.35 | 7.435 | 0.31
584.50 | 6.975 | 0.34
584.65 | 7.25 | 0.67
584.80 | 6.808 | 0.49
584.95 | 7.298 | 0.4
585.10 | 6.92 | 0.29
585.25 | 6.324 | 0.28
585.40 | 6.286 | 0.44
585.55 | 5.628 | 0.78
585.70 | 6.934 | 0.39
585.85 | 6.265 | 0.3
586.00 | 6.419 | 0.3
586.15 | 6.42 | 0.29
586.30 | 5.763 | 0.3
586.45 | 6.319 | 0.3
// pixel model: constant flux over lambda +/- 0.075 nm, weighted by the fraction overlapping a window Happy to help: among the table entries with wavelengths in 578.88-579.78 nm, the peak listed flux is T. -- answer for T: 7.312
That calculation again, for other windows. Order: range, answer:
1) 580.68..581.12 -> 7.171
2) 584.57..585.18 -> 7.298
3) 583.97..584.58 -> 7.435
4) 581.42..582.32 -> 7.363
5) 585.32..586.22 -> 6.934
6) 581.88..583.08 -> 7.615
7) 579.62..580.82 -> 7.32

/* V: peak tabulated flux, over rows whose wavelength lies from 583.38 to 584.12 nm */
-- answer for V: 7.615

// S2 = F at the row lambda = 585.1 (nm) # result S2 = 6.92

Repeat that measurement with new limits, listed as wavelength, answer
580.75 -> 6.534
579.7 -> 7.312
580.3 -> 7.32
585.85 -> 6.265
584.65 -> 7.25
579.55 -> 7.246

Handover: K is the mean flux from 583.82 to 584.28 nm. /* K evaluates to 7.31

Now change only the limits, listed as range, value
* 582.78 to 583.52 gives 7.2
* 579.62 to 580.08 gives 7.06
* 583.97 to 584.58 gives 7.19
